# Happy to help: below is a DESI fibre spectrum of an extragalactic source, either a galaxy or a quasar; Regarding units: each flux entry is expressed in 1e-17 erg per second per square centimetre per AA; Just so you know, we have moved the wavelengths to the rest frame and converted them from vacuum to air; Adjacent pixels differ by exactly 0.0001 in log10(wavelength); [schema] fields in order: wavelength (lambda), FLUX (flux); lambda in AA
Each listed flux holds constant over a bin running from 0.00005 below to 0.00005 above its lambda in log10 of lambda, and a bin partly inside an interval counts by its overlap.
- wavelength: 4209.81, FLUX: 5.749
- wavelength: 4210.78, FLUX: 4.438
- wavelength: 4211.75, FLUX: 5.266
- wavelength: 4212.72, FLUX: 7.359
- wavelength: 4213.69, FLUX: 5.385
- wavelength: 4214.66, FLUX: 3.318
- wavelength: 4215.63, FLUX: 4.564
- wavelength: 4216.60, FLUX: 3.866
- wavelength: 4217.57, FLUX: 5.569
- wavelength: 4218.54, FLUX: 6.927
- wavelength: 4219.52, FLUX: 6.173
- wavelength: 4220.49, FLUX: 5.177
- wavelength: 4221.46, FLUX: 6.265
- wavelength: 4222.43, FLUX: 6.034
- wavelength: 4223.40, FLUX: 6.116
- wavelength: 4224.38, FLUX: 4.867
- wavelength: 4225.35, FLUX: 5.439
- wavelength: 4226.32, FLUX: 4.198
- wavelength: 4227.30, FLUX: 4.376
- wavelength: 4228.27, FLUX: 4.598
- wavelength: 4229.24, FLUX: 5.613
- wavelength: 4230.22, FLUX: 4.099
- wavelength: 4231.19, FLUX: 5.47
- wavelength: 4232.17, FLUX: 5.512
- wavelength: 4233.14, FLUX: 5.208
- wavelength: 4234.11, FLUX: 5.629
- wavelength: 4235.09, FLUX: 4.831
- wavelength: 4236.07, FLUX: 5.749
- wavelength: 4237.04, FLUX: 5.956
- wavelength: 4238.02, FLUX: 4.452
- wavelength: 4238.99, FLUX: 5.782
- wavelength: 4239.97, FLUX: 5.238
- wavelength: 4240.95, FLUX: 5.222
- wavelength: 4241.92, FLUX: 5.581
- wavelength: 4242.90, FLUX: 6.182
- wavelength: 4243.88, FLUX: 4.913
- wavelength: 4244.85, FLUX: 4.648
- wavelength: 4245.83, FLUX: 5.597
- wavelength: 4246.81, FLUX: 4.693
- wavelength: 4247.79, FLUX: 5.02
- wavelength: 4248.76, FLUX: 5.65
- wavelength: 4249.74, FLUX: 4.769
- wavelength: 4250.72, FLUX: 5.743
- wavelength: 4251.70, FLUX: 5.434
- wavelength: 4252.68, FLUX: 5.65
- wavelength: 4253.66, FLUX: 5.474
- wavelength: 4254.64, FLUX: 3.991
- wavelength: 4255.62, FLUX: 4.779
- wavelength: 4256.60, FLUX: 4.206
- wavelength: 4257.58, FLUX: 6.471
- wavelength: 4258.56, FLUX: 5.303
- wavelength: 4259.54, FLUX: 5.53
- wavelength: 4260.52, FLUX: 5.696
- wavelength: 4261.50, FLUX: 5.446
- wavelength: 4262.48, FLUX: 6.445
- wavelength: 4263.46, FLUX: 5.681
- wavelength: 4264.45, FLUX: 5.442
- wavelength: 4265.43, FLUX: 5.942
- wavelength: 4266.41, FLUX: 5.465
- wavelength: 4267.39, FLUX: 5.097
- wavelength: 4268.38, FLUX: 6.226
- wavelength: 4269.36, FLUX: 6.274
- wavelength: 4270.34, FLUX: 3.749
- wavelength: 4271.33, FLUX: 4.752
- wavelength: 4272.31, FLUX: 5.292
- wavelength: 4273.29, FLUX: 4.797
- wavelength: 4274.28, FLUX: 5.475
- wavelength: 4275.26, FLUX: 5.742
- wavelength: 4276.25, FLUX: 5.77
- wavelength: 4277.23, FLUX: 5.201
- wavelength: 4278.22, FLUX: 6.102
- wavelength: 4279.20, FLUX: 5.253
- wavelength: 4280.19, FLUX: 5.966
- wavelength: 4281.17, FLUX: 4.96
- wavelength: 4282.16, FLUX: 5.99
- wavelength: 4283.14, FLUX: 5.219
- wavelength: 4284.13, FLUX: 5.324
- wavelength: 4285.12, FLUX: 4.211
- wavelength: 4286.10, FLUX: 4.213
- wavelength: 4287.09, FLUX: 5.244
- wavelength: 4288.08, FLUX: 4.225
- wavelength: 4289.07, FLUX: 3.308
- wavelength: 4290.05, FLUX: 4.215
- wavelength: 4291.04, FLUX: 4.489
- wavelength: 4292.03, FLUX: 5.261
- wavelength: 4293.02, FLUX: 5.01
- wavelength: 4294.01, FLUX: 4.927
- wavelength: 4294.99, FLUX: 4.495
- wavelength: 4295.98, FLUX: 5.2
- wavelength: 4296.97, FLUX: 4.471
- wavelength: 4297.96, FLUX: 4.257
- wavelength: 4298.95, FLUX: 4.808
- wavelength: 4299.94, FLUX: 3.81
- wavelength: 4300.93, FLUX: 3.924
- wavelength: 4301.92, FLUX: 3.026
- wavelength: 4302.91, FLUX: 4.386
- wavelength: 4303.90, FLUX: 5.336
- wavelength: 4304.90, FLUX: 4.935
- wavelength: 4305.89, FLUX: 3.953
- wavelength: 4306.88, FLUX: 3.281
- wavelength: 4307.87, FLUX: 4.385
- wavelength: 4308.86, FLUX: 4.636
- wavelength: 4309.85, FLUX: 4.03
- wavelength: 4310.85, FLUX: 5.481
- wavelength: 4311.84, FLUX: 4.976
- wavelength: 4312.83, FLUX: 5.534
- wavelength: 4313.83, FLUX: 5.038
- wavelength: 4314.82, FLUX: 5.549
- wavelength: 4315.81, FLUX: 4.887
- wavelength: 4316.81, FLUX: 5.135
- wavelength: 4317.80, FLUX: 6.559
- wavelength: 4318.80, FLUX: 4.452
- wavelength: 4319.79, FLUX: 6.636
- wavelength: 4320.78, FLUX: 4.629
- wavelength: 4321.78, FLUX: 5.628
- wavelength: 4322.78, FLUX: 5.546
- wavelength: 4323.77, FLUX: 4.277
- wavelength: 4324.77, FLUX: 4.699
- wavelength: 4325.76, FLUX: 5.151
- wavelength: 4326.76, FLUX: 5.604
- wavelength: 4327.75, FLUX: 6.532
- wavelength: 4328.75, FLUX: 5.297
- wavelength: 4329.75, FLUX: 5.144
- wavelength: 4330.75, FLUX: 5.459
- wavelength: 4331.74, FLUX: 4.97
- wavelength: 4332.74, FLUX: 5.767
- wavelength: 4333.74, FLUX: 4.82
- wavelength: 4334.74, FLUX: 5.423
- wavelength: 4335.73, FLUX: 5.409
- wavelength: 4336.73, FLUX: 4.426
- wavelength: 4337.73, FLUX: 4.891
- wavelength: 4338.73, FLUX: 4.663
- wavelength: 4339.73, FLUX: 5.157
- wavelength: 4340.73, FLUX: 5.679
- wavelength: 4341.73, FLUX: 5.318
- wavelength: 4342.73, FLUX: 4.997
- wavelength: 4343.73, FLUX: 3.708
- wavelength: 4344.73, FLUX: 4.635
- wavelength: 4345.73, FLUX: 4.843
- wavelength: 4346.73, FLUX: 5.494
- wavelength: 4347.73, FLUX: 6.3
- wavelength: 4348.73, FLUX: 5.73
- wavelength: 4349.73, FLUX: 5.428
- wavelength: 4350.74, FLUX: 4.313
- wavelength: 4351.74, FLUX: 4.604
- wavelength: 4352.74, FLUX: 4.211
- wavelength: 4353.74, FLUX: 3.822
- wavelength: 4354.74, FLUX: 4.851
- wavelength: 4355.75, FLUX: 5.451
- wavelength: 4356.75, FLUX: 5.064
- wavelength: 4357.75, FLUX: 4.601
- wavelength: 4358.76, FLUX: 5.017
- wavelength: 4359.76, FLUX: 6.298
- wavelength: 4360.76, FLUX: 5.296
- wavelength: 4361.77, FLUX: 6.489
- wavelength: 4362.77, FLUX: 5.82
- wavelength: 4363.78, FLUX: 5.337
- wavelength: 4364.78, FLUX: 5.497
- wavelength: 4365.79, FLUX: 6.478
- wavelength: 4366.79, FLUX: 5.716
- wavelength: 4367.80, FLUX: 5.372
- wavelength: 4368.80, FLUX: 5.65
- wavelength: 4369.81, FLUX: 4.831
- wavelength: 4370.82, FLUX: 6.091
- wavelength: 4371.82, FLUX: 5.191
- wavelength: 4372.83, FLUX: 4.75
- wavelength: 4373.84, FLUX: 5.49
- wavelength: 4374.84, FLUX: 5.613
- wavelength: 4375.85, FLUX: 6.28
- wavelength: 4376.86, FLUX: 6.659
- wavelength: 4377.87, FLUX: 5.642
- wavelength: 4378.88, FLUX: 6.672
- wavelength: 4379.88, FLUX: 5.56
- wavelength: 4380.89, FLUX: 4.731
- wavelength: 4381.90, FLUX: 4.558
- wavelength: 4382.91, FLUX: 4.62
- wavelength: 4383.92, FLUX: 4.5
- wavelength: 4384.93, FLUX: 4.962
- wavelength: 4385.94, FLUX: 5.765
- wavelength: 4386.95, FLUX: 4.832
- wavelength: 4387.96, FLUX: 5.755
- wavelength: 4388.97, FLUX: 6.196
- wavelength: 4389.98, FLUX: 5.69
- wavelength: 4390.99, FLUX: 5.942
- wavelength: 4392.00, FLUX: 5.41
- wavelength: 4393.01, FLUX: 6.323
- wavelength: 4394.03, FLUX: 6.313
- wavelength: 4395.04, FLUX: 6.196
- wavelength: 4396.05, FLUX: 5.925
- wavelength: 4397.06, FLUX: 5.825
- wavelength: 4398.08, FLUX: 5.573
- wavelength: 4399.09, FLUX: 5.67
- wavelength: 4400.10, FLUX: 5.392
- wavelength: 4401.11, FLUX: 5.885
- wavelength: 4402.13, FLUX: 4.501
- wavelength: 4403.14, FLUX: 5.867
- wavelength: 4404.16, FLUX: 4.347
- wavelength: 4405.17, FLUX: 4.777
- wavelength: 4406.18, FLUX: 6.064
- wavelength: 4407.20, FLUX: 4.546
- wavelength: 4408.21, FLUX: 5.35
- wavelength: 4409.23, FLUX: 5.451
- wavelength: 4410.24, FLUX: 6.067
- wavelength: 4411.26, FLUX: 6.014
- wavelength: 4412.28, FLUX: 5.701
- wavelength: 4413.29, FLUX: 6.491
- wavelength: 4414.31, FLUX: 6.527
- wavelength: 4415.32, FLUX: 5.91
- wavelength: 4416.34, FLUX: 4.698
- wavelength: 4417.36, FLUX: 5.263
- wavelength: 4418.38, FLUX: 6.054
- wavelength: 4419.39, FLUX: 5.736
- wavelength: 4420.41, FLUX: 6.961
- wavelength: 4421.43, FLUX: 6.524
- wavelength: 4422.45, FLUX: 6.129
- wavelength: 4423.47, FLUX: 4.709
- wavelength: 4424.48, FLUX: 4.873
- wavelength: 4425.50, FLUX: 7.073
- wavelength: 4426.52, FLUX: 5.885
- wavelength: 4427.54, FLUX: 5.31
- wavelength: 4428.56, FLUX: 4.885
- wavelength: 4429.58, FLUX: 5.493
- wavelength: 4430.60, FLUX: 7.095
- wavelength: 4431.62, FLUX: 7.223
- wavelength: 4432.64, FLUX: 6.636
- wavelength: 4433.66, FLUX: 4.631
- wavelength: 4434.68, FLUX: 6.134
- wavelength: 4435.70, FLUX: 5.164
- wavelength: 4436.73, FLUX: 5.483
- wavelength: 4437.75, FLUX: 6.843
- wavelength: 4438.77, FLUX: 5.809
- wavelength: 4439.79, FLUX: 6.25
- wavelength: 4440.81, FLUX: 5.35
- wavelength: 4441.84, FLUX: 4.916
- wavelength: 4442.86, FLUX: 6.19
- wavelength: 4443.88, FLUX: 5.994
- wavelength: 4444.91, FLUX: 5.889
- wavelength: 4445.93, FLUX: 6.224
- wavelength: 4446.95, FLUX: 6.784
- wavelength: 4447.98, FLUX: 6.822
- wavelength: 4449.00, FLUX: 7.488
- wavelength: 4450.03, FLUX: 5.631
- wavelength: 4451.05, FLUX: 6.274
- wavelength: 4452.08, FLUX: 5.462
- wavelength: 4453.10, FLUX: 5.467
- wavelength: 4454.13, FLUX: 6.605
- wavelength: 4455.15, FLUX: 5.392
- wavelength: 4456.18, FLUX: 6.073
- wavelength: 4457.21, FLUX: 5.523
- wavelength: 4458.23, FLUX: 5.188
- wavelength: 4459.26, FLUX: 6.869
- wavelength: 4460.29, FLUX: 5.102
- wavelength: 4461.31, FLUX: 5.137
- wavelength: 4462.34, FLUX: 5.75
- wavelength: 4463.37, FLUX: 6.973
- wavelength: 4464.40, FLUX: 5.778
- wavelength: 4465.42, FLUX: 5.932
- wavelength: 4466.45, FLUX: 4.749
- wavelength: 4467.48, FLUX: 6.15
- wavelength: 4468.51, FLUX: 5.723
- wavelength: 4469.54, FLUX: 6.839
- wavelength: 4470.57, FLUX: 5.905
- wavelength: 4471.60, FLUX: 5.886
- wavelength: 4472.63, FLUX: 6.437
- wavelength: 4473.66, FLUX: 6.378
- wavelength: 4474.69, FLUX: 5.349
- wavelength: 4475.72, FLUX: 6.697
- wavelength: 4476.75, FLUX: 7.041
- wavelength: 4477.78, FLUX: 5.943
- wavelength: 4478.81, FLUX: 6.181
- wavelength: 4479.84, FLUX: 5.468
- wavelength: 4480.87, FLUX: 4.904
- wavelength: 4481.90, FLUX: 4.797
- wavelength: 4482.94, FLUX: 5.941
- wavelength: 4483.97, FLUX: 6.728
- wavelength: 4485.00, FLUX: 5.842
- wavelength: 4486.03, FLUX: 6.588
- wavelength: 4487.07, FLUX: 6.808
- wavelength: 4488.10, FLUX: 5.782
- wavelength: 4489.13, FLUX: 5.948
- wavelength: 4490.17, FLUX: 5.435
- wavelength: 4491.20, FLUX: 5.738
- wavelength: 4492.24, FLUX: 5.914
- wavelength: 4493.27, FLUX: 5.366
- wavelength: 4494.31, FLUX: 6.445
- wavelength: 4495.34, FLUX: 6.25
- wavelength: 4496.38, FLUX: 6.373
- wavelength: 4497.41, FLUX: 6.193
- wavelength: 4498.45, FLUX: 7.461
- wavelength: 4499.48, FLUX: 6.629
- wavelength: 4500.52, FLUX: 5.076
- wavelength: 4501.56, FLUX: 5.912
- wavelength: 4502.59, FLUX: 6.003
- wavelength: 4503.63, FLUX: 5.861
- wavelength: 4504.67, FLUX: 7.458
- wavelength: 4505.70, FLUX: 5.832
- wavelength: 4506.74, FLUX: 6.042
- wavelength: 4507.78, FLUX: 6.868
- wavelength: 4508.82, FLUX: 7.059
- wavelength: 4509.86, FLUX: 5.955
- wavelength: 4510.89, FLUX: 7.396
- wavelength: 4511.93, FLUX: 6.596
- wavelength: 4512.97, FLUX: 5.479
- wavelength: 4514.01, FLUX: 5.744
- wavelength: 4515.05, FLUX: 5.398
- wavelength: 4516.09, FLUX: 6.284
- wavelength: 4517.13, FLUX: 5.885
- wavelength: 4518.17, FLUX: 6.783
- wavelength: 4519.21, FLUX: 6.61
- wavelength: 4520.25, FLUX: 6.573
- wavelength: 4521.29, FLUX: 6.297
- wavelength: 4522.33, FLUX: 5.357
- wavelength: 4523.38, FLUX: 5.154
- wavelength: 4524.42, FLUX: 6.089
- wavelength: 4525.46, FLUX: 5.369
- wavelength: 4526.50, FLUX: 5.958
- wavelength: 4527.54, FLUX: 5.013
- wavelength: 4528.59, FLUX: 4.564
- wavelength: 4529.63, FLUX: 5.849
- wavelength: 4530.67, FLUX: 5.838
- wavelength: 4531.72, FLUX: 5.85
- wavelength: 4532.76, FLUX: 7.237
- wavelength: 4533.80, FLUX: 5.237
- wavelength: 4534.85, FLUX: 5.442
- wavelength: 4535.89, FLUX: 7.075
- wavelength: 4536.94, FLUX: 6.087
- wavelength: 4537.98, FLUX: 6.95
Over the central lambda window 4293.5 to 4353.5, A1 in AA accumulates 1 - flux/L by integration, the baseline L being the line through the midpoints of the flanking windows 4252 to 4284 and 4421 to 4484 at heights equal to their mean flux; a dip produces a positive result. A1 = 6.8 AA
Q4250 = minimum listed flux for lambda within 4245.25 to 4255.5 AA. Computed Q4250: 3.991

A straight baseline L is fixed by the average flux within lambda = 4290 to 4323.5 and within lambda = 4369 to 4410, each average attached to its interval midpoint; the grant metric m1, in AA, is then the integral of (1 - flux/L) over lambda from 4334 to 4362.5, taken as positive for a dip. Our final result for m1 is 0.4 AA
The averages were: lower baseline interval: 4.8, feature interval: 5.08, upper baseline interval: 5.5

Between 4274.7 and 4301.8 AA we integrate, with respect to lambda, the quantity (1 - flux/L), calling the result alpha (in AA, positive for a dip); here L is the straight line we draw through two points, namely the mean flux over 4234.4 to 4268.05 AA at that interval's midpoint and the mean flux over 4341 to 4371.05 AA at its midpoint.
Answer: 2.39 AA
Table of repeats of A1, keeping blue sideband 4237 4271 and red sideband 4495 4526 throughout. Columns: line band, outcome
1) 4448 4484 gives 0.7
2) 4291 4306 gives 2.6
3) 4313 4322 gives 0.3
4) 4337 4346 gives 1.2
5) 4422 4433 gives 0.0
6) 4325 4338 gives 0.7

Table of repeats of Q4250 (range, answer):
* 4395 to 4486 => 4.347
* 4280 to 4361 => 3.026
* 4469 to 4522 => 4.797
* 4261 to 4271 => 3.749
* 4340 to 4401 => 3.708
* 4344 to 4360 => 3.822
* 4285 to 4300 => 3.308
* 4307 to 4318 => 4.03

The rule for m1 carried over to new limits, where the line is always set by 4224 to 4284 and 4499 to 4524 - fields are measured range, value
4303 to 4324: 1.98 AA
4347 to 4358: 1.32 AA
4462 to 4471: 0.06 AA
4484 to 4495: 0.14 AA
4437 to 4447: -0.06 AA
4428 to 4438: -0.04 AA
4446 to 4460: -0.31 AA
